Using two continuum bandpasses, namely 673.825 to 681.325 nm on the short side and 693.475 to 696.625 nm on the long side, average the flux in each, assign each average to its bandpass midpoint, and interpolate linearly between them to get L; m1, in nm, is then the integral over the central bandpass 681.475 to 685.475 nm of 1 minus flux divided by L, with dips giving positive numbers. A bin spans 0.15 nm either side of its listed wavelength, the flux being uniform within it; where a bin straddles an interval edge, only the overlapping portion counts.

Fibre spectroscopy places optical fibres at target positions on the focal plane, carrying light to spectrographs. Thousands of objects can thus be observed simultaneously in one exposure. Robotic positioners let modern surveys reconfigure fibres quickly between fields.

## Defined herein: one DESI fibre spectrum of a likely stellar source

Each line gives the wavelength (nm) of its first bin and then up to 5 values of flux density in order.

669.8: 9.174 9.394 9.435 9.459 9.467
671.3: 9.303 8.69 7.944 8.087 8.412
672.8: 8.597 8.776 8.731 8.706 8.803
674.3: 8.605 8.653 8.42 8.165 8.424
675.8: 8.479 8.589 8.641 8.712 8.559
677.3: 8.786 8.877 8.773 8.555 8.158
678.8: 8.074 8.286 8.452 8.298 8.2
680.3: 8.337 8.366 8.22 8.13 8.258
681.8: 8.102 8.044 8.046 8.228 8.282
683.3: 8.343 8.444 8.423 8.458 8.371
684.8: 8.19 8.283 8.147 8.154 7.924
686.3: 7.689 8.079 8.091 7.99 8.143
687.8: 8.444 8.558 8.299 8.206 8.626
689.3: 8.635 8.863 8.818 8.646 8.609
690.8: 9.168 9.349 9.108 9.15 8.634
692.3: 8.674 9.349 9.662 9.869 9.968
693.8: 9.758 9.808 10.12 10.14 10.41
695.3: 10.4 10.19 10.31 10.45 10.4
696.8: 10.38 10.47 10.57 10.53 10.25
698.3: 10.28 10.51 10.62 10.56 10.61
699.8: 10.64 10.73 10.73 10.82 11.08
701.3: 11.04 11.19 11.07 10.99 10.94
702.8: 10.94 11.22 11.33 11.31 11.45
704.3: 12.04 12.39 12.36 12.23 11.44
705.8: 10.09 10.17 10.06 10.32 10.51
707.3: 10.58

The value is 0.35 nm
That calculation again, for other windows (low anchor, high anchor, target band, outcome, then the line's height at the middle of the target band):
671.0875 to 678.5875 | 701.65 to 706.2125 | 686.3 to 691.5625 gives 0.73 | 9.92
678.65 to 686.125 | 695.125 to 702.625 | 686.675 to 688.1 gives 0.12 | 8.97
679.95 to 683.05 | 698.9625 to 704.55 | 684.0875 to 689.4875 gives 0.42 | 8.94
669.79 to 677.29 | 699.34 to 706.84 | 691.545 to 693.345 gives 0.18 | 10.2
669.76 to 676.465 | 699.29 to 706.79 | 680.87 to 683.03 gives 0.29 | 9.43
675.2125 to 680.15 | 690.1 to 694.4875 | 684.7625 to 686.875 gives 0.21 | 8.95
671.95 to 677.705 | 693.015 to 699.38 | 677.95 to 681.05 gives 0.22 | 8.94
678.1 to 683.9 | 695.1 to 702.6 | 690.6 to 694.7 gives 0.15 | 9.8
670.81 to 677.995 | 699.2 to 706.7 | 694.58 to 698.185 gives 0.05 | 10.5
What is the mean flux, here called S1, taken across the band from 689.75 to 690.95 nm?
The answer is 8.81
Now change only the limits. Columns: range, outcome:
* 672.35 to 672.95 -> 8.5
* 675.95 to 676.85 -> 8.65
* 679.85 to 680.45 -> 8.27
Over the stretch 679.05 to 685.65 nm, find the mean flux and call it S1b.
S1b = 8.27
